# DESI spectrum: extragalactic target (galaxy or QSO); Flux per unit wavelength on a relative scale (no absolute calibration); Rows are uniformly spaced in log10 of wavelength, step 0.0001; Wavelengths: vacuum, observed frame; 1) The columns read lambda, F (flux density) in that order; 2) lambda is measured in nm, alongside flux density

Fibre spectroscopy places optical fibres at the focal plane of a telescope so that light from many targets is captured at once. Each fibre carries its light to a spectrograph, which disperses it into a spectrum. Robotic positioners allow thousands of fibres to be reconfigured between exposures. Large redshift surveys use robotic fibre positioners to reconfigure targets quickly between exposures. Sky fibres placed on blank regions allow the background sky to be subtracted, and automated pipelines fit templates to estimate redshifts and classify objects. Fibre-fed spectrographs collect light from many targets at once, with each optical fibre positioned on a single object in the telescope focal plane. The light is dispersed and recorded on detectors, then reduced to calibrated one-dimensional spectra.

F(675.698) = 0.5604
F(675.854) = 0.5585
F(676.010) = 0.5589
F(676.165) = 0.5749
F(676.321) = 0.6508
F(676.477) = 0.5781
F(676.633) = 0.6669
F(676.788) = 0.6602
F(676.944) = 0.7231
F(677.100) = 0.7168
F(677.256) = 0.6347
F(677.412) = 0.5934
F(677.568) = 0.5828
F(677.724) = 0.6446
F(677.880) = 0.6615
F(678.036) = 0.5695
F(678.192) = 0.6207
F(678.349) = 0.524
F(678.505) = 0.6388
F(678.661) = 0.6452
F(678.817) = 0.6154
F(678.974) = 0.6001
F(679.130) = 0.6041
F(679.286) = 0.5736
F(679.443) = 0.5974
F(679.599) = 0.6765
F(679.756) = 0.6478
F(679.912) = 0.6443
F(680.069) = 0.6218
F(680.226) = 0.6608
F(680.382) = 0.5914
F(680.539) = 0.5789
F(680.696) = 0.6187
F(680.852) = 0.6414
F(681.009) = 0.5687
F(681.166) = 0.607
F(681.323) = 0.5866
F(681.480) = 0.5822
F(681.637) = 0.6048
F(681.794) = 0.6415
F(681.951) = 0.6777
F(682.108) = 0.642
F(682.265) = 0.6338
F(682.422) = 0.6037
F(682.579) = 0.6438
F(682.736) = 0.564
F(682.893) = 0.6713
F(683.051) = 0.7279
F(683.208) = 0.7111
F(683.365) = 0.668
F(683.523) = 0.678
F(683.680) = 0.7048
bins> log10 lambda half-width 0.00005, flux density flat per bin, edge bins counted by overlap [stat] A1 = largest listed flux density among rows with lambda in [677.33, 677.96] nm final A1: 0.6615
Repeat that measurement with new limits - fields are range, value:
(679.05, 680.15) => 0.6765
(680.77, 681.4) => 0.6414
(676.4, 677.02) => 0.7231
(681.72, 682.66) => 0.6777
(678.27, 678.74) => 0.6452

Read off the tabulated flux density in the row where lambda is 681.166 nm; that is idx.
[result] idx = 0.607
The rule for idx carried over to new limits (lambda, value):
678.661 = 0.6452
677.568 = 0.5828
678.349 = 0.524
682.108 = 0.642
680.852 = 0.6414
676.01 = 0.5589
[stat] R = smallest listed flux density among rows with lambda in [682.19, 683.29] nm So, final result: 0.564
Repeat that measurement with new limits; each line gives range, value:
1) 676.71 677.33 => 0.6347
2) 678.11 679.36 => 0.524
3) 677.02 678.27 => 0.5695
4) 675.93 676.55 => 0.5589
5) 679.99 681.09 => 0.5687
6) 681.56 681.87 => 0.6048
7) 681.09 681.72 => 0.5822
